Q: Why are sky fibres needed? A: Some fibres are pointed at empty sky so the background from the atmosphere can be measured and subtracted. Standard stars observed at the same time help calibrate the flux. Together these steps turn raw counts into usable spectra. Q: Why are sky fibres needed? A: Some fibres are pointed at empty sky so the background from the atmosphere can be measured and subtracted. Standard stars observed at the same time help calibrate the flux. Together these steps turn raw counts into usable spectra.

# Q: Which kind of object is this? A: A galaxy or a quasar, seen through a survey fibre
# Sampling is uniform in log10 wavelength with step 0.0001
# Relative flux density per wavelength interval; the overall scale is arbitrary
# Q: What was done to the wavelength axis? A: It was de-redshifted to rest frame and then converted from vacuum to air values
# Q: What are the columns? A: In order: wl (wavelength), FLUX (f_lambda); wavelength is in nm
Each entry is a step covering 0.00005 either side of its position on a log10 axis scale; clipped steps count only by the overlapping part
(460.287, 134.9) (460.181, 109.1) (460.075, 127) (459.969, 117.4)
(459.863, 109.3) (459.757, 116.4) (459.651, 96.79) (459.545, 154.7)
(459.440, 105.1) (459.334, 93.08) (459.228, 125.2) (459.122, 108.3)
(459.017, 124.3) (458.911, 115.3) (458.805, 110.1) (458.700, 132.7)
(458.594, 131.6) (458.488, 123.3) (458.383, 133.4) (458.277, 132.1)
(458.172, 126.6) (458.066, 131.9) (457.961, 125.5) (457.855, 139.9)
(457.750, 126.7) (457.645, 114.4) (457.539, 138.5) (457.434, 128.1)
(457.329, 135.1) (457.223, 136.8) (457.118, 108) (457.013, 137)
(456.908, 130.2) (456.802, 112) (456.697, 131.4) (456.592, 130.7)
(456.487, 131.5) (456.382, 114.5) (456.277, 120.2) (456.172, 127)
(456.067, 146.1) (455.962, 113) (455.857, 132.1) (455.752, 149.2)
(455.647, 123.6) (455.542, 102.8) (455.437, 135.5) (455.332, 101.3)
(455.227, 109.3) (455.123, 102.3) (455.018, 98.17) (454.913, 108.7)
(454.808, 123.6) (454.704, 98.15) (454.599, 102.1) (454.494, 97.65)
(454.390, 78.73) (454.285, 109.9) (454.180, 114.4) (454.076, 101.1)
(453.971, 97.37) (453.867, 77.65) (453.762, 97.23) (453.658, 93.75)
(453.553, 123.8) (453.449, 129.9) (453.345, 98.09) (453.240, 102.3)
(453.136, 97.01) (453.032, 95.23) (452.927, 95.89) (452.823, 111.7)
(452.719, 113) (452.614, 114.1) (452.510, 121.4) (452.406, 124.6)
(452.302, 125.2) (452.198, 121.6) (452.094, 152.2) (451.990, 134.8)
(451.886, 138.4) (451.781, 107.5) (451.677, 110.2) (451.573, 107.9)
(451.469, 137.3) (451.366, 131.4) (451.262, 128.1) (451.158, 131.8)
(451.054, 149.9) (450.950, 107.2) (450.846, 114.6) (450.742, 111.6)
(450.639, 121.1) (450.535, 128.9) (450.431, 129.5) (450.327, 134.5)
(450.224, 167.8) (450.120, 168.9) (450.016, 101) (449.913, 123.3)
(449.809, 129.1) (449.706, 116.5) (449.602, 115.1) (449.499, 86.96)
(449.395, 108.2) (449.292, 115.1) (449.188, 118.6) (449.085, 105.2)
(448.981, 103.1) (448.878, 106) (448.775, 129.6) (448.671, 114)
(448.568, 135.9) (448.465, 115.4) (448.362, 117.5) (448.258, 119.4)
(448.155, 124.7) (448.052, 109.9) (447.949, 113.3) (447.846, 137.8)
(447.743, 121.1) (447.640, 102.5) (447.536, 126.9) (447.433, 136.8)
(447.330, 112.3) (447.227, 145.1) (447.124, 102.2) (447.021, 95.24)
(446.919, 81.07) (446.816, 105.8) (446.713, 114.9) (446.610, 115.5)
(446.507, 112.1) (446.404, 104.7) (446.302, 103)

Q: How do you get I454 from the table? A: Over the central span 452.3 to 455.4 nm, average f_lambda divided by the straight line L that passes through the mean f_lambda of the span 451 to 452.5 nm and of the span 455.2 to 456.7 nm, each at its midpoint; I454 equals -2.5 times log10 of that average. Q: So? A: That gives 0.20 mag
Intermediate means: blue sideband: 128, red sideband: 125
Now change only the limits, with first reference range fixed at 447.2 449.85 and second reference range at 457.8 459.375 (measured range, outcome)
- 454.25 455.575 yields 0.156 mag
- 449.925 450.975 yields -0.089 mag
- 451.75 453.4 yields 0.038 mag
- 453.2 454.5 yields 0.186 mag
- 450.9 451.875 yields -0.042 mag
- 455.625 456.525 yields -0.056 mag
